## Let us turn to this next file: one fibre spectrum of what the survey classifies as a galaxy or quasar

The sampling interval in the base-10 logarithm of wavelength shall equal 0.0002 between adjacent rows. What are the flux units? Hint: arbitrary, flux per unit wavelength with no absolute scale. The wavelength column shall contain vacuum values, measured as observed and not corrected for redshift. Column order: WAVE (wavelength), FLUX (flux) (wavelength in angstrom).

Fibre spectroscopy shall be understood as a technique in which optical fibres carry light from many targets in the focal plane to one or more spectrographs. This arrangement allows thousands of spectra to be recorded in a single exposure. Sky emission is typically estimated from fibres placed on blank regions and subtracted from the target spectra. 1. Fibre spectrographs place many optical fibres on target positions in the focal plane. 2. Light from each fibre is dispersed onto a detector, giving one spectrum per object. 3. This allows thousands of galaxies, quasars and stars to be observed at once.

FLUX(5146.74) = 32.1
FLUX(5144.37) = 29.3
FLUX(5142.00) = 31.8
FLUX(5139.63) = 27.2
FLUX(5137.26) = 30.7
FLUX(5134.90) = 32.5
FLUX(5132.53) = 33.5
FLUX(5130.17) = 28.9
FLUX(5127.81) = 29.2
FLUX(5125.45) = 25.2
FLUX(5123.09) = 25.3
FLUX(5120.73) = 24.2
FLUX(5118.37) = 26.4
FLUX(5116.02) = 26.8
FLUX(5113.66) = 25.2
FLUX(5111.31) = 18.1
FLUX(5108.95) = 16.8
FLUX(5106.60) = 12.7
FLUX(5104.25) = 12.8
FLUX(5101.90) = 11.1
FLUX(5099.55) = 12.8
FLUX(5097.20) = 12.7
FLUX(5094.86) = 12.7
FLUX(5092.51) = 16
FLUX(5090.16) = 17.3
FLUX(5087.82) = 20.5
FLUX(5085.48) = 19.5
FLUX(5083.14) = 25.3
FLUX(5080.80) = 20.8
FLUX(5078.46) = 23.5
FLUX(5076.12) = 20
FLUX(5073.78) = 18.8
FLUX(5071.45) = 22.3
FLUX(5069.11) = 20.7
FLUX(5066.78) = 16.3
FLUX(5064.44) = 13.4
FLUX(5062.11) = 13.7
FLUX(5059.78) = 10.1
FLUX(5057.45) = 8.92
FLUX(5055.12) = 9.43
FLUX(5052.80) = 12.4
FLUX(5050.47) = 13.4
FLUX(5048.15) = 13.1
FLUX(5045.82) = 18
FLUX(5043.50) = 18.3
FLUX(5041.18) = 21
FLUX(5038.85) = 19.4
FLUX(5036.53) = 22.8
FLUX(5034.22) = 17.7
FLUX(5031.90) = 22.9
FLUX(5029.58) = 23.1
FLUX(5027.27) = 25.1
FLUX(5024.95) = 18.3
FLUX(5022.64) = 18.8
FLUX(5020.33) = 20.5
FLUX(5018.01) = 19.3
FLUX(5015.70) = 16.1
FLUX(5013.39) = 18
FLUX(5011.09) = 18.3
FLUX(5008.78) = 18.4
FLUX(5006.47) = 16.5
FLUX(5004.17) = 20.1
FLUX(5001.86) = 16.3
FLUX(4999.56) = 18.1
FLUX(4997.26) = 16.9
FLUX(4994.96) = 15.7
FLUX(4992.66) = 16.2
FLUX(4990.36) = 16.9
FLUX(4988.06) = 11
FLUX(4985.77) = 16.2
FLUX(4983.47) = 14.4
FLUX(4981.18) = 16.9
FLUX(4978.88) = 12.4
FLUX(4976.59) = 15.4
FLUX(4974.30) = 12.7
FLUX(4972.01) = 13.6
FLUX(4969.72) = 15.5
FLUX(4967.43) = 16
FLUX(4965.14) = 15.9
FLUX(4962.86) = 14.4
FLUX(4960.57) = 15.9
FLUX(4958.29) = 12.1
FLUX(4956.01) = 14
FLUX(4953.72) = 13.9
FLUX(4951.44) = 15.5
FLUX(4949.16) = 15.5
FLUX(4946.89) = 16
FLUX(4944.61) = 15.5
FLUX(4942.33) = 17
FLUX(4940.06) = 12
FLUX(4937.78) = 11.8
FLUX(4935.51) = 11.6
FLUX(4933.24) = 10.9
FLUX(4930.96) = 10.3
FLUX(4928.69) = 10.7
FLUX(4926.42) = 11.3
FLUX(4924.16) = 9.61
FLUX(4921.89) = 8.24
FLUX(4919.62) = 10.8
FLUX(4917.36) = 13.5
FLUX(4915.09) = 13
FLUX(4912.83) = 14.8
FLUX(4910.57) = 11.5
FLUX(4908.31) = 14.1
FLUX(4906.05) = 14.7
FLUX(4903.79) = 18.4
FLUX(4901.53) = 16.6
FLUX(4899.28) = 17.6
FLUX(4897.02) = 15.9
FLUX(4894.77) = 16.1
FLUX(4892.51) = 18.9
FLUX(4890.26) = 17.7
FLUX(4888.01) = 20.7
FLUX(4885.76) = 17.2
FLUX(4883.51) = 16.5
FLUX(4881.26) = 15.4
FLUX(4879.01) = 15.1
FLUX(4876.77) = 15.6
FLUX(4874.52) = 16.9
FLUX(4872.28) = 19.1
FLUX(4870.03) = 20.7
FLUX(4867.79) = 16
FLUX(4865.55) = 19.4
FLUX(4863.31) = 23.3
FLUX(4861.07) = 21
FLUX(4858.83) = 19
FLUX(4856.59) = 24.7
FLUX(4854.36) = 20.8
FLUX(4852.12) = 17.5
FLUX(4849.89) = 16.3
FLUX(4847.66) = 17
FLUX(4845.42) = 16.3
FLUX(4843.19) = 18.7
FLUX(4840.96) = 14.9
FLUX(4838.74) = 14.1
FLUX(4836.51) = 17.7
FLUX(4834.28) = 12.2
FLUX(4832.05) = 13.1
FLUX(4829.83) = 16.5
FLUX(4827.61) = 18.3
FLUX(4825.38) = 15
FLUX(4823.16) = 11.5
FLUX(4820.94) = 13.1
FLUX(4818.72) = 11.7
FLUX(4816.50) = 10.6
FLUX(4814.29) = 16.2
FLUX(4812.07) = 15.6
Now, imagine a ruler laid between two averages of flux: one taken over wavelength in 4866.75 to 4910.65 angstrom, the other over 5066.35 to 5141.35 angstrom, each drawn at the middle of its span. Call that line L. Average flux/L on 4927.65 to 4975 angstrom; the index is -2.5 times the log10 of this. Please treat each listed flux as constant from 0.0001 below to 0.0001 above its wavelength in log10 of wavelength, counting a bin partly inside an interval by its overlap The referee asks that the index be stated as 0.30 mag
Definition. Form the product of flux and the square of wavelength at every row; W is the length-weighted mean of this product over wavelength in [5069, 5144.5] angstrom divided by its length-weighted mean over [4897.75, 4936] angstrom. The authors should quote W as 1.86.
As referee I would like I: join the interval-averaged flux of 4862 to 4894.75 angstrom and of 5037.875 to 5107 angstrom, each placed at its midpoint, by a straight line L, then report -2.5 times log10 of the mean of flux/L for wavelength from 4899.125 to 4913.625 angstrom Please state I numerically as 0.164 mag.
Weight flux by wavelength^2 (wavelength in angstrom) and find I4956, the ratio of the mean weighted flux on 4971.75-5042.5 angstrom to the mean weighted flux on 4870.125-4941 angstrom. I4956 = 1.28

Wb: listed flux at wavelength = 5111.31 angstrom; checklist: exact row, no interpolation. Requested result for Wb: 18.1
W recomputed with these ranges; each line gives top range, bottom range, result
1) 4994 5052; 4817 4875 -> 1.17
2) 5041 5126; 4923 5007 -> 1.28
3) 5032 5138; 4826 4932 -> 1.31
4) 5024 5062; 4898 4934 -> 1.39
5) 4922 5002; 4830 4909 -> 0.84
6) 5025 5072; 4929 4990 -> 1.25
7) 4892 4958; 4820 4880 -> 0.82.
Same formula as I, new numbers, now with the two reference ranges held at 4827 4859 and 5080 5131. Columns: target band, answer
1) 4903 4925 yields 0.36 mag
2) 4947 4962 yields 0.25 mag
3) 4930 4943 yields 0.44 mag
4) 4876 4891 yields 0.04 mag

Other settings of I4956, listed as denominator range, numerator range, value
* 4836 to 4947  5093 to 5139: 1.52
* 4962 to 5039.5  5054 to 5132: 1.13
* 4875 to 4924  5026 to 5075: 1.20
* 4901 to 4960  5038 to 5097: 1.35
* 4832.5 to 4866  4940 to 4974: 0.86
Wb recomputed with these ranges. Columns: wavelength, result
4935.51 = 11.6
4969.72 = 15.5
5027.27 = 25.1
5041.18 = 21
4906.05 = 14.7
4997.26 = 16.9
